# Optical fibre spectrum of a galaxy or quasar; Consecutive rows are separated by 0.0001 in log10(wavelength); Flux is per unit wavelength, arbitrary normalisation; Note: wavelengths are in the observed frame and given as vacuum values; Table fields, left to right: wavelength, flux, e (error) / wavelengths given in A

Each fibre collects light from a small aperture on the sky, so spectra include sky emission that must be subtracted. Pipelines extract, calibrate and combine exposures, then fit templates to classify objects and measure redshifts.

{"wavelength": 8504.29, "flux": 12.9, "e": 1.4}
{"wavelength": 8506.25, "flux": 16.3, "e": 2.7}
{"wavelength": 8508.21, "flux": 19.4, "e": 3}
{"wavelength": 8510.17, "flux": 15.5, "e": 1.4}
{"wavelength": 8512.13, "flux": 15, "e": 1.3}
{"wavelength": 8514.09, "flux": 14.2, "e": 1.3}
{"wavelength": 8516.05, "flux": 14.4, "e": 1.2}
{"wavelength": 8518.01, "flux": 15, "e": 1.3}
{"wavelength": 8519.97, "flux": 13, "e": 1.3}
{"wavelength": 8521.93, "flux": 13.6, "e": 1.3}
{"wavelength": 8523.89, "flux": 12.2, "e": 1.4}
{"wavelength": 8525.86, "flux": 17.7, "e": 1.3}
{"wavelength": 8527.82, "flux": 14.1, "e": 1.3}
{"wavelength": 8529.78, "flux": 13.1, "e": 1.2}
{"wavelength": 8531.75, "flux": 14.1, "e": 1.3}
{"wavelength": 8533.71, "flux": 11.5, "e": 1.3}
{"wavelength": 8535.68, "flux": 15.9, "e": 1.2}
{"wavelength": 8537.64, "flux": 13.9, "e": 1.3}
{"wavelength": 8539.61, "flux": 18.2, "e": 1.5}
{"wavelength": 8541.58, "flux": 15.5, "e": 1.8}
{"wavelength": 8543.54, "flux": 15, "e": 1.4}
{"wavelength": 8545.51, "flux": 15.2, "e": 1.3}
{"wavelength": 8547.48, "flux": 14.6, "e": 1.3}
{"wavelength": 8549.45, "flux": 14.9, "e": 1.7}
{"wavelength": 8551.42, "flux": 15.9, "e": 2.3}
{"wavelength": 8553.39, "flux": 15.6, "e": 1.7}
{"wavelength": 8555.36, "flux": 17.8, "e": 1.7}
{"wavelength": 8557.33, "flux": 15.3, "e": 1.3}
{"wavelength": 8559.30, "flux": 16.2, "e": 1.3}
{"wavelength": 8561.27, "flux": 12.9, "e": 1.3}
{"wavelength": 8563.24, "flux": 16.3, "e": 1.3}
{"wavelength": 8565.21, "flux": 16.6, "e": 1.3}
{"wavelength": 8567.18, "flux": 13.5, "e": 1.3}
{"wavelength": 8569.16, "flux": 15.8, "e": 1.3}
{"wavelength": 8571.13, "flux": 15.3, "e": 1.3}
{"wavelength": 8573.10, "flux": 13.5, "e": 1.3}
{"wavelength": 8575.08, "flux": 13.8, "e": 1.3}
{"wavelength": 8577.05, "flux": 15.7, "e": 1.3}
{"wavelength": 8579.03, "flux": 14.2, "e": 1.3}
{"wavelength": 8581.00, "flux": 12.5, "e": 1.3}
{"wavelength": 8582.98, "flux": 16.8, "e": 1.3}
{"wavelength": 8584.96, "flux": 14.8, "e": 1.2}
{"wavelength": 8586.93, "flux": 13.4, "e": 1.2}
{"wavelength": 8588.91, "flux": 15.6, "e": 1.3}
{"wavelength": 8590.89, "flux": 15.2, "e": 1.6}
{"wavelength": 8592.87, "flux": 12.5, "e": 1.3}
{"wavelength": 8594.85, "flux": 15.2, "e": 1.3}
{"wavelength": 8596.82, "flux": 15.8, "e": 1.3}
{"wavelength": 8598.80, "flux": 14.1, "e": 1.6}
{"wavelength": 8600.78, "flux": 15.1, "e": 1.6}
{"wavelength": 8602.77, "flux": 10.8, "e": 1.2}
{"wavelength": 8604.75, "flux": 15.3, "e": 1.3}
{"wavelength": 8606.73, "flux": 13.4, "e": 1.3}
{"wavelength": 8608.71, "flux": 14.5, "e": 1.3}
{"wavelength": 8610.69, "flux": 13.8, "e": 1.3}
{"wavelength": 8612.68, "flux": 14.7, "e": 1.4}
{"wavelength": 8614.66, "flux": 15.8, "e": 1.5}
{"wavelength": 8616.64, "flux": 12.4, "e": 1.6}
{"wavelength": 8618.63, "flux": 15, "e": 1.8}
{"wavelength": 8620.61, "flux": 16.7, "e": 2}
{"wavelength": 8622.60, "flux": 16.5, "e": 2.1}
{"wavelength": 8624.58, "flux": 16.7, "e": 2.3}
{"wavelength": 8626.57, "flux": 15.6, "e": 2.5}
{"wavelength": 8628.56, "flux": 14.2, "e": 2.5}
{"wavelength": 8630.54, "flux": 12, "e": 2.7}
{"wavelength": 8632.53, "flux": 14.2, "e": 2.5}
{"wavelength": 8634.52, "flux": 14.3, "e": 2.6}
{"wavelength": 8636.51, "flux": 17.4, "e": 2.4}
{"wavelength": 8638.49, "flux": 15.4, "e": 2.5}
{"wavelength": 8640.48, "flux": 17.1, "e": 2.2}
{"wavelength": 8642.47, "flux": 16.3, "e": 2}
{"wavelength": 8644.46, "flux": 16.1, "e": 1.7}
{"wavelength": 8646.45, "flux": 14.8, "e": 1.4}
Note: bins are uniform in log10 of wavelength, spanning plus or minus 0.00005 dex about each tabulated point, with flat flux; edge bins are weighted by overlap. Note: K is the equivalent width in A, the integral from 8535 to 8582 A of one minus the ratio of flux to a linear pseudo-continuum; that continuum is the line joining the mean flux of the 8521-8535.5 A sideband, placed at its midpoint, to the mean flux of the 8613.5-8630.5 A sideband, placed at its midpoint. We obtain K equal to -2.90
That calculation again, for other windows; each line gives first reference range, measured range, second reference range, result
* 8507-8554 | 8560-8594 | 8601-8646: 0.6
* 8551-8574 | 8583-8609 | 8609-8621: 0.9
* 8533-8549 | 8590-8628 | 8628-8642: 0.9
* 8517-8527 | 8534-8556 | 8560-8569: -1.3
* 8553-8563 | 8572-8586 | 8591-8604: 0.3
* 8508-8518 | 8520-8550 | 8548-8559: 2.0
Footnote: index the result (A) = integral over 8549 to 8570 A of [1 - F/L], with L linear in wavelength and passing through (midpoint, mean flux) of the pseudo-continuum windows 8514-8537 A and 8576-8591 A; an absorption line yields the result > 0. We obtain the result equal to -1.6 A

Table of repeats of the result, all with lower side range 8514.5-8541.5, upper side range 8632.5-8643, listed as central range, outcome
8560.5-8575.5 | 0.18 A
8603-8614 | 0.97 A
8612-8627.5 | 0.22 A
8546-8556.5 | -0.72 A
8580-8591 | 0.37 A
